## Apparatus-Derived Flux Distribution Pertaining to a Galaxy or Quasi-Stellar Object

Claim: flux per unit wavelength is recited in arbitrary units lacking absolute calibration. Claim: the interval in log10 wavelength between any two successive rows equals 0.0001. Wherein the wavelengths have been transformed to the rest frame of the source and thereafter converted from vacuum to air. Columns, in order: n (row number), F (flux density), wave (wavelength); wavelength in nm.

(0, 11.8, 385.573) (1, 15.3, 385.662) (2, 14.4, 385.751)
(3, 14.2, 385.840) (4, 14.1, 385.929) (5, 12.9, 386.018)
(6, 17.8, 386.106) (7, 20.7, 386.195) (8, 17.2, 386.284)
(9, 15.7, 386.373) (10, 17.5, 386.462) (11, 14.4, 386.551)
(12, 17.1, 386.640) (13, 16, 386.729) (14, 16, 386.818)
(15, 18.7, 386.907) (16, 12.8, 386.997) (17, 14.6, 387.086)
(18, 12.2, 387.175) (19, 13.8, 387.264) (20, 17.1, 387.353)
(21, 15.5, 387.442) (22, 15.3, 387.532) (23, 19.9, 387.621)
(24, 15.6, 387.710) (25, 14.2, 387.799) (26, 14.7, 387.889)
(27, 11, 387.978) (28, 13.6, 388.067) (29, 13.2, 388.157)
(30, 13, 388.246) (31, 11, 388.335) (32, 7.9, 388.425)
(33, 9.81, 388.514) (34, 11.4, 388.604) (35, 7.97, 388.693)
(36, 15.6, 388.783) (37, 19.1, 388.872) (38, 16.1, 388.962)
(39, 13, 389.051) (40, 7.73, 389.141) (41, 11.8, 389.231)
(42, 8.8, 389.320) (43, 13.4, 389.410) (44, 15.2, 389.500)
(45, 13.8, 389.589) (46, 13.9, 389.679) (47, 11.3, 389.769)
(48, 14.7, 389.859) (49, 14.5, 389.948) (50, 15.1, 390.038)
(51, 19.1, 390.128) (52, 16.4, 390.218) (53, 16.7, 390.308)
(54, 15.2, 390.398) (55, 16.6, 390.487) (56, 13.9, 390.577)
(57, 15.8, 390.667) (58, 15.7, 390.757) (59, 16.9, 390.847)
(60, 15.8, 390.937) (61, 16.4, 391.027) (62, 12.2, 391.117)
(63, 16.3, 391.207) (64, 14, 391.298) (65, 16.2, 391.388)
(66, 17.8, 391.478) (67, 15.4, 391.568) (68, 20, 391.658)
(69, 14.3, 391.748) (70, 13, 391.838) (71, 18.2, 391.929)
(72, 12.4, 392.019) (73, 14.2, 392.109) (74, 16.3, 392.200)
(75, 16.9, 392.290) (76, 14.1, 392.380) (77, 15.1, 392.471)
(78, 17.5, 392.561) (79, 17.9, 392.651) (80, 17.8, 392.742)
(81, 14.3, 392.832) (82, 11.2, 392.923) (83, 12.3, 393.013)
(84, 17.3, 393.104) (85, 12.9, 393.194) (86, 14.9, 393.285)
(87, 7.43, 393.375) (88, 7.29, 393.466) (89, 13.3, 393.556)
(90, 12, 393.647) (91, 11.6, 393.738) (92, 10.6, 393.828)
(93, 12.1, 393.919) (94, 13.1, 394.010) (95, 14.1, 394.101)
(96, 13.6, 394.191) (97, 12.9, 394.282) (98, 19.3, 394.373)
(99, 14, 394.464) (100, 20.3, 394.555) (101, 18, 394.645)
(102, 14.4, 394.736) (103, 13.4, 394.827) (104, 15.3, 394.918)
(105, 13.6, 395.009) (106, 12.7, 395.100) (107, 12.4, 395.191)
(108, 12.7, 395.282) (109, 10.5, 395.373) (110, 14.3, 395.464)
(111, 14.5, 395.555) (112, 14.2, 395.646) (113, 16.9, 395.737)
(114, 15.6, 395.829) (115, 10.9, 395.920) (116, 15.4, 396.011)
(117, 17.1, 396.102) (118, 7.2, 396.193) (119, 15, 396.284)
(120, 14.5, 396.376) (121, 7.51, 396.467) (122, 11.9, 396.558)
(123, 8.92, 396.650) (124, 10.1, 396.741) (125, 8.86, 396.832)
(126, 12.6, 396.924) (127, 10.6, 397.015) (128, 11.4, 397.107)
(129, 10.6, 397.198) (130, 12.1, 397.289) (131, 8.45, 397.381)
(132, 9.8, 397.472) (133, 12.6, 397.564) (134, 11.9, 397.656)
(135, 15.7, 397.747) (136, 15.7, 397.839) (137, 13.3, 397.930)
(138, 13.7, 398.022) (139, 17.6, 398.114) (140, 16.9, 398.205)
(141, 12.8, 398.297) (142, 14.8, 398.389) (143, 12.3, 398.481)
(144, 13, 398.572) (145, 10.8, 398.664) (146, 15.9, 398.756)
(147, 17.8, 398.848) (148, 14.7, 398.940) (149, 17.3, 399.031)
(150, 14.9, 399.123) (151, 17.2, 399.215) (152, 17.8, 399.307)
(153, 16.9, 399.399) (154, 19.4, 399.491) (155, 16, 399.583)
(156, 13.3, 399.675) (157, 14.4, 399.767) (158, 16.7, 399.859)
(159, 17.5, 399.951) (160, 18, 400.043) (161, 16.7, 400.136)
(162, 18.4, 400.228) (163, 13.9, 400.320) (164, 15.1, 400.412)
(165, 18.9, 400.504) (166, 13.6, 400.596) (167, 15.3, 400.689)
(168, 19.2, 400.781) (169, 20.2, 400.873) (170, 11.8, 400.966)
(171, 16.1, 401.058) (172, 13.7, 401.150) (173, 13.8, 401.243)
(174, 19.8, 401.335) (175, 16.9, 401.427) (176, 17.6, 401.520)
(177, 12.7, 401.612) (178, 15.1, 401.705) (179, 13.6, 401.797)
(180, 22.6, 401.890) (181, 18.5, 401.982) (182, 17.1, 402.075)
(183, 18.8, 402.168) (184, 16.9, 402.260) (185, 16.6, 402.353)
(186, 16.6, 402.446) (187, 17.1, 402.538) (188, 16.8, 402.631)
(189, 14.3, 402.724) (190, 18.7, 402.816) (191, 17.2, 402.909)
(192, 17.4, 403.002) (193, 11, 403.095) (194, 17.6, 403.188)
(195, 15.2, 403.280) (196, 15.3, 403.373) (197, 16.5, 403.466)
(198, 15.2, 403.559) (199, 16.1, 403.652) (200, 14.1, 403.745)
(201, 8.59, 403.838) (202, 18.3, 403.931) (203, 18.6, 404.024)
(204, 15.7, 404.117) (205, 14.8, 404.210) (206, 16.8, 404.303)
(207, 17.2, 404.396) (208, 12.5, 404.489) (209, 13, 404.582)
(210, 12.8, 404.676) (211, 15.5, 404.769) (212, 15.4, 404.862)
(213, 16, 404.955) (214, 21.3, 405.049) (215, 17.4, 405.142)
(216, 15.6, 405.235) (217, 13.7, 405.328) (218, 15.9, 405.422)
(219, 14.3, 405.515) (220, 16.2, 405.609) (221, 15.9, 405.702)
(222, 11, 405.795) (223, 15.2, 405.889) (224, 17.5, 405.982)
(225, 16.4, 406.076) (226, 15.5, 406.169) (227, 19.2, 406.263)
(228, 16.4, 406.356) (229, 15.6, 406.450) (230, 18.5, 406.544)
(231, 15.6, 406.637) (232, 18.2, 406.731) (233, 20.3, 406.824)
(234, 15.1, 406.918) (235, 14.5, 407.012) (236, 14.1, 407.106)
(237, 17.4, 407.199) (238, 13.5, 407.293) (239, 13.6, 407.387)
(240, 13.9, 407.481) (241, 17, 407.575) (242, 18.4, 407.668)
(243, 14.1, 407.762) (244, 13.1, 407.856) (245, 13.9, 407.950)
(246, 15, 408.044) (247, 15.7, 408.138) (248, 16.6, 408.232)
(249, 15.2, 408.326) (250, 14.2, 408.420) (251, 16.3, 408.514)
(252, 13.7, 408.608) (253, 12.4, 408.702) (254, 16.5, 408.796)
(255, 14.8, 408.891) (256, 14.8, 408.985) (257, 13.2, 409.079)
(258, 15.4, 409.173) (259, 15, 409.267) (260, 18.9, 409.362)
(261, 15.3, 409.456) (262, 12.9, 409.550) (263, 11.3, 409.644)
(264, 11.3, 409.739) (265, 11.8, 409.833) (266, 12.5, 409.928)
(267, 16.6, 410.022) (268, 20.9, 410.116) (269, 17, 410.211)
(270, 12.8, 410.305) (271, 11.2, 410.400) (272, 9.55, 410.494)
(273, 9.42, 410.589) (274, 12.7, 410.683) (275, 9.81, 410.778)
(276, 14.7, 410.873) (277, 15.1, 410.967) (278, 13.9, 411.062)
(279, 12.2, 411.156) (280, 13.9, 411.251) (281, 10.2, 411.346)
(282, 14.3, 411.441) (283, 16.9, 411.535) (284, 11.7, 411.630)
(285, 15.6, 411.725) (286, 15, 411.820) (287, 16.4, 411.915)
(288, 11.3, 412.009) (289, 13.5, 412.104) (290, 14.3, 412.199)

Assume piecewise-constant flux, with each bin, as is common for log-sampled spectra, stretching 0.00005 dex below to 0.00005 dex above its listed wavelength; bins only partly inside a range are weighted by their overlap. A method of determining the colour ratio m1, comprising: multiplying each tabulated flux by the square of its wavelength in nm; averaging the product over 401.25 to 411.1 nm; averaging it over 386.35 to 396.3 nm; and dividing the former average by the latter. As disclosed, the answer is 1.16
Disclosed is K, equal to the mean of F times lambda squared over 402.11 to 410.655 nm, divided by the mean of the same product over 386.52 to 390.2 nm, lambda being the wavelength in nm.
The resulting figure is 1.2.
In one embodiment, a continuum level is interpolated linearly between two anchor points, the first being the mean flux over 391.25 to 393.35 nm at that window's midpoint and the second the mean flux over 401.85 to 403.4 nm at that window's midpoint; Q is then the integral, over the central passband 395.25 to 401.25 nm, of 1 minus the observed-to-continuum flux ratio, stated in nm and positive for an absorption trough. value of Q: 0.76 nm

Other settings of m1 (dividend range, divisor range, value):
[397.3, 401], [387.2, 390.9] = 1.14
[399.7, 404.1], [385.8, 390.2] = 1.22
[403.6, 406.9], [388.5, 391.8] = 1.17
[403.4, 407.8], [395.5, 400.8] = 1.15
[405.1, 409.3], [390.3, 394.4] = 1.14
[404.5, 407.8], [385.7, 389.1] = 1.19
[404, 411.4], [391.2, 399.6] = 1.13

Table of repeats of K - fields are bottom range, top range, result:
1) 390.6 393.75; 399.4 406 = 1.15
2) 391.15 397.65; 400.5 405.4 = 1.23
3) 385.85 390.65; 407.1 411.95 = 1.10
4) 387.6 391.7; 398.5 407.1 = 1.20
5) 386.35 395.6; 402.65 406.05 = 1.16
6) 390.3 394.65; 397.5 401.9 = 1.10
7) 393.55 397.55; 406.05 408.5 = 1.30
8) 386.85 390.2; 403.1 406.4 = 1.23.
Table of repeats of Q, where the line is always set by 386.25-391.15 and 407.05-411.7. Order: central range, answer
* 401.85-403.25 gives -0.28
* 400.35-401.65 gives -0.16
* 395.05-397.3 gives 0.31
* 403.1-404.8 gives -0.10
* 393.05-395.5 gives 0.15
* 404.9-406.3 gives -0.18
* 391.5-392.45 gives -0.08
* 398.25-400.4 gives -0.21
